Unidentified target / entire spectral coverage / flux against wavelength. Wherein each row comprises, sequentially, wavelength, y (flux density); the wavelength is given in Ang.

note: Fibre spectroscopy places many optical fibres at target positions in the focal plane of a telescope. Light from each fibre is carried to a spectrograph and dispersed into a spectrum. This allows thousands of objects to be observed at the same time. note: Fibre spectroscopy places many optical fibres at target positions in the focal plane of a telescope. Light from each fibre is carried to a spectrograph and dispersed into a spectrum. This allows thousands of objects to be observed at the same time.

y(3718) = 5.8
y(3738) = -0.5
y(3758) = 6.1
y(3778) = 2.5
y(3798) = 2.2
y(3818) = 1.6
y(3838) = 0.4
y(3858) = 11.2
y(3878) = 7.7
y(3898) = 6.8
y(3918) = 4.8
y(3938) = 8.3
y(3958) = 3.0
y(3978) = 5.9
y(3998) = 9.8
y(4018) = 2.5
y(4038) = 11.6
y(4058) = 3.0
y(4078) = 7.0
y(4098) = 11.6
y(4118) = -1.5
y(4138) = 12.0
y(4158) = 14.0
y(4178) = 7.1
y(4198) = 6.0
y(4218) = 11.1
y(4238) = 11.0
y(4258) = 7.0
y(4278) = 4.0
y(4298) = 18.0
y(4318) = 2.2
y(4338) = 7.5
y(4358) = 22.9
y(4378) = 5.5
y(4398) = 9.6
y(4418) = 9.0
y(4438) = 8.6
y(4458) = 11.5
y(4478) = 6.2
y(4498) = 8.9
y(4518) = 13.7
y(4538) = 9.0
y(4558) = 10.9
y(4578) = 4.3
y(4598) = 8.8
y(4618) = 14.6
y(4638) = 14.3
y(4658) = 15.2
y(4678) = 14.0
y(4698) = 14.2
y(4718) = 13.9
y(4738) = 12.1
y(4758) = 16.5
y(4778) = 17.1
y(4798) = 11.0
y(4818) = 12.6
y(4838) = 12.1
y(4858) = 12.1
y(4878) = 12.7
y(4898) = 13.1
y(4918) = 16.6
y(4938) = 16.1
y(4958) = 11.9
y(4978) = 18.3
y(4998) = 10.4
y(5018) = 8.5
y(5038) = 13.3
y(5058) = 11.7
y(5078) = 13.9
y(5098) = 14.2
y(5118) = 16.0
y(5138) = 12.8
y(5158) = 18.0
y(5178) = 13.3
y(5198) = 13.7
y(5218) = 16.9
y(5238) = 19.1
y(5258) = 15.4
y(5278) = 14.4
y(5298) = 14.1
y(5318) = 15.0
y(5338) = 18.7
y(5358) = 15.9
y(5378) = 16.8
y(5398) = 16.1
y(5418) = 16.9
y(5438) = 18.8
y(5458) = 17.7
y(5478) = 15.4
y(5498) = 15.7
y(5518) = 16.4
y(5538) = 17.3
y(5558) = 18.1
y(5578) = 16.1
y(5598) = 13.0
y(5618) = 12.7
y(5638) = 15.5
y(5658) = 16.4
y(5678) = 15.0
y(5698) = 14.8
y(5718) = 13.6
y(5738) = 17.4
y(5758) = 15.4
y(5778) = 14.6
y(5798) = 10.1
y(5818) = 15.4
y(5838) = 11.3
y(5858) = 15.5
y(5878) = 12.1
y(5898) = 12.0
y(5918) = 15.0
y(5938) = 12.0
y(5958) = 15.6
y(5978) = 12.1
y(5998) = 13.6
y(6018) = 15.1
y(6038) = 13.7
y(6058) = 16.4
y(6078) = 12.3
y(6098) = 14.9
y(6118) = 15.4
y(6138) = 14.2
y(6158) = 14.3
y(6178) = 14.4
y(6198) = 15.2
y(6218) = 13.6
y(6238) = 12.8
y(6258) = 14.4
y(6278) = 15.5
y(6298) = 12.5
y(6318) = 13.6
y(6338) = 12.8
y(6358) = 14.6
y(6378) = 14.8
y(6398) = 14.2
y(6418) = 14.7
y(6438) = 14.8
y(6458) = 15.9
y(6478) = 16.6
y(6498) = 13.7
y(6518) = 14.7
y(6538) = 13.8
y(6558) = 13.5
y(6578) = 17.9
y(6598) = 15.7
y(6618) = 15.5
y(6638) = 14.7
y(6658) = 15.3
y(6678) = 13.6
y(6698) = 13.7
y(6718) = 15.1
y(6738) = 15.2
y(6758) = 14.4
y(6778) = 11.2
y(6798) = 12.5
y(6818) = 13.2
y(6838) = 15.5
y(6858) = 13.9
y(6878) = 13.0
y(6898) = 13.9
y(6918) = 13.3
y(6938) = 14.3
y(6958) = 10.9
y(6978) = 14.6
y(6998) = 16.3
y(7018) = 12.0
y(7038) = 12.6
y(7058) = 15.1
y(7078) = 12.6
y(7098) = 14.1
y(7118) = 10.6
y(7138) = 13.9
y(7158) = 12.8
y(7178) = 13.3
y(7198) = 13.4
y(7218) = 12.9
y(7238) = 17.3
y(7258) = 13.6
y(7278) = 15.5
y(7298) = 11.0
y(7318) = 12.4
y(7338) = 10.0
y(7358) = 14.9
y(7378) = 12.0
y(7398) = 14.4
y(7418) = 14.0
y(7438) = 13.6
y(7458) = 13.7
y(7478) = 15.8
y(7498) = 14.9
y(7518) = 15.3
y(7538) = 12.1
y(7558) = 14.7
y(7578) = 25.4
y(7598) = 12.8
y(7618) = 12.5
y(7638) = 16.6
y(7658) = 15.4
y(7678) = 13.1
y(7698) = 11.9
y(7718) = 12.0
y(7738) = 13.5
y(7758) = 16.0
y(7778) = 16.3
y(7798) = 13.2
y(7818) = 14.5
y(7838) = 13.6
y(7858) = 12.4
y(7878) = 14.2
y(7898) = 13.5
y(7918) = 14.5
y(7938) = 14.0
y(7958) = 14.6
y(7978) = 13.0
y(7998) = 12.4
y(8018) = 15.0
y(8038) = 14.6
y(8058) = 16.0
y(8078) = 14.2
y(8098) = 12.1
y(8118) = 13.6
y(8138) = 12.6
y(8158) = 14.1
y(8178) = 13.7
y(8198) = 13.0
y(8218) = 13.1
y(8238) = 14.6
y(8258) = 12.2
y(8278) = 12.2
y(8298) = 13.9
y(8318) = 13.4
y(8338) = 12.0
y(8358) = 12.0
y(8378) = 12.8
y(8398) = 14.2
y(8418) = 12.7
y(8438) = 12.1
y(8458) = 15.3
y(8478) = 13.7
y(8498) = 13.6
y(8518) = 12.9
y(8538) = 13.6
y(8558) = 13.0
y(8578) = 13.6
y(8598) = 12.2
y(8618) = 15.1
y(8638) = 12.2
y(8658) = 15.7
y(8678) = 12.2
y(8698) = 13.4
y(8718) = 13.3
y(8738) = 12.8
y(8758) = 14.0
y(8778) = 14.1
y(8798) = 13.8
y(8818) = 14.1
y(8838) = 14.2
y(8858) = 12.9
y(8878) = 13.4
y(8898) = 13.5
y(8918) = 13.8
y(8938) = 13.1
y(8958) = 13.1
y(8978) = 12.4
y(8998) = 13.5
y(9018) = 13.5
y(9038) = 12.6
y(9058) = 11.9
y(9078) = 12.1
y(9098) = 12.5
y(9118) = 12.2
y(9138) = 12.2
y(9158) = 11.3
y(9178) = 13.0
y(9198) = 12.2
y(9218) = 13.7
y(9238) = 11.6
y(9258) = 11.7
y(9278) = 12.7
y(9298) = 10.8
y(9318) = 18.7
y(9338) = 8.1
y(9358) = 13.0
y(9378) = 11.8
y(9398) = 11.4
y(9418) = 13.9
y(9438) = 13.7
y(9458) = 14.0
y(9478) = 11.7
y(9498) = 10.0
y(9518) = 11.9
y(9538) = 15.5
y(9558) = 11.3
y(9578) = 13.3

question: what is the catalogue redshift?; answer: 0.153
